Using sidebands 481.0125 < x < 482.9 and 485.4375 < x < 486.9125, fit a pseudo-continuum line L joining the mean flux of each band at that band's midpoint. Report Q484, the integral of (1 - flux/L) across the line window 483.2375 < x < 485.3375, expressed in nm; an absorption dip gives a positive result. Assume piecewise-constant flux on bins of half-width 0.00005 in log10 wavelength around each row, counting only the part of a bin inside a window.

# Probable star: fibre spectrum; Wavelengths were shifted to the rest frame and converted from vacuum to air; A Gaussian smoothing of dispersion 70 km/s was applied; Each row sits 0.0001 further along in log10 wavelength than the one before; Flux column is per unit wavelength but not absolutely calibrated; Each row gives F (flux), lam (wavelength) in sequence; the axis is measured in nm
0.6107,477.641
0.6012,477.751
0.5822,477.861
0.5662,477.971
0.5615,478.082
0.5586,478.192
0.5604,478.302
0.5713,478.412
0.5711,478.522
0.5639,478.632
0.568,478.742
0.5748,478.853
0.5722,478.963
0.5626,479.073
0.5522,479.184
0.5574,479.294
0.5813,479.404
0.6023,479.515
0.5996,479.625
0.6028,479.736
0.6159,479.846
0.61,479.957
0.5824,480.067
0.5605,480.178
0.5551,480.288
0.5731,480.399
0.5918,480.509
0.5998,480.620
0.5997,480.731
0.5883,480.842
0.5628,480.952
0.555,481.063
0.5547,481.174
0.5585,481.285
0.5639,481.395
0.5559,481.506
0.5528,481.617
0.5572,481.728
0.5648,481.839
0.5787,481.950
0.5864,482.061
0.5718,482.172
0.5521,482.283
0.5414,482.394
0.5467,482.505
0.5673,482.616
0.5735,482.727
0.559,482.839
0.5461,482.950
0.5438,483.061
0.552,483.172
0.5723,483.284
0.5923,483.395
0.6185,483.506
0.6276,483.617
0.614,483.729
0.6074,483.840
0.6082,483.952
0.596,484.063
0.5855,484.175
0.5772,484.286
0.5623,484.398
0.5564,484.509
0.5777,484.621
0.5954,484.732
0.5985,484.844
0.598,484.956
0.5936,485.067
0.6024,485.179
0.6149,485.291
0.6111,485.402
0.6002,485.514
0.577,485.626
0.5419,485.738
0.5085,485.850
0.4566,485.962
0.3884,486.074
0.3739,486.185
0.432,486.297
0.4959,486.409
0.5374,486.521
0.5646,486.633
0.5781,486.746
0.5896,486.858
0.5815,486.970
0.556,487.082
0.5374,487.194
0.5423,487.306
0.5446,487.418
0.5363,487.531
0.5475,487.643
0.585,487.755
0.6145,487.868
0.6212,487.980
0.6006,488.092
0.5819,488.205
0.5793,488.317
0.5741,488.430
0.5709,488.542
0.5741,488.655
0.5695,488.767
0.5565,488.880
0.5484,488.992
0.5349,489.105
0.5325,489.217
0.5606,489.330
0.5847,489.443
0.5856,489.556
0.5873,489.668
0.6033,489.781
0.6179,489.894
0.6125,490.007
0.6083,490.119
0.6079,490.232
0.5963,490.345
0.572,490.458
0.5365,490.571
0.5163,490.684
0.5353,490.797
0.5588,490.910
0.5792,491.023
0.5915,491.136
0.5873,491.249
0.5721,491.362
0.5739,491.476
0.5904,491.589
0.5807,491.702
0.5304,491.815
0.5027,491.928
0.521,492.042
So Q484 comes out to -0.239 nm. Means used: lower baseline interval 0.561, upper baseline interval 0.512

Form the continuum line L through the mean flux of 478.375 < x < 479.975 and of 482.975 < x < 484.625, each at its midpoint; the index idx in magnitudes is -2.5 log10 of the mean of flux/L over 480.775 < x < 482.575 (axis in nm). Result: 0.04 mag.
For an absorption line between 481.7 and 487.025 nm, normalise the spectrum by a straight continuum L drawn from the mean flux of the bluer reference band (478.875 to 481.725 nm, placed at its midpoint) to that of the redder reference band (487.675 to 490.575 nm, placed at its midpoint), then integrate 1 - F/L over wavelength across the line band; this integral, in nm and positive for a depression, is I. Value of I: 0.15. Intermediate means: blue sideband 0.576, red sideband 0.582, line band 0.562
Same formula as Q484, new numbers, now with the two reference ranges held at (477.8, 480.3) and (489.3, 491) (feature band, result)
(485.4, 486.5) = 0.16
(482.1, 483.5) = 0.04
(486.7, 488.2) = 0.02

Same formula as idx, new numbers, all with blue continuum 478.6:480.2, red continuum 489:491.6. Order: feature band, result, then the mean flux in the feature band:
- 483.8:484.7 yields -0.01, 0.584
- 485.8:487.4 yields 0.13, 0.511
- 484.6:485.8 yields -0.03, 0.592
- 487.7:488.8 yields -0.02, 0.587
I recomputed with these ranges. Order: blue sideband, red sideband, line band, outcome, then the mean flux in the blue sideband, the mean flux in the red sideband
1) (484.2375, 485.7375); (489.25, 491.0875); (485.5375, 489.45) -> 0.25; 0.588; 0.578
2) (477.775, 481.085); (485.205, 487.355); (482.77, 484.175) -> -0.09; 0.577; 0.532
